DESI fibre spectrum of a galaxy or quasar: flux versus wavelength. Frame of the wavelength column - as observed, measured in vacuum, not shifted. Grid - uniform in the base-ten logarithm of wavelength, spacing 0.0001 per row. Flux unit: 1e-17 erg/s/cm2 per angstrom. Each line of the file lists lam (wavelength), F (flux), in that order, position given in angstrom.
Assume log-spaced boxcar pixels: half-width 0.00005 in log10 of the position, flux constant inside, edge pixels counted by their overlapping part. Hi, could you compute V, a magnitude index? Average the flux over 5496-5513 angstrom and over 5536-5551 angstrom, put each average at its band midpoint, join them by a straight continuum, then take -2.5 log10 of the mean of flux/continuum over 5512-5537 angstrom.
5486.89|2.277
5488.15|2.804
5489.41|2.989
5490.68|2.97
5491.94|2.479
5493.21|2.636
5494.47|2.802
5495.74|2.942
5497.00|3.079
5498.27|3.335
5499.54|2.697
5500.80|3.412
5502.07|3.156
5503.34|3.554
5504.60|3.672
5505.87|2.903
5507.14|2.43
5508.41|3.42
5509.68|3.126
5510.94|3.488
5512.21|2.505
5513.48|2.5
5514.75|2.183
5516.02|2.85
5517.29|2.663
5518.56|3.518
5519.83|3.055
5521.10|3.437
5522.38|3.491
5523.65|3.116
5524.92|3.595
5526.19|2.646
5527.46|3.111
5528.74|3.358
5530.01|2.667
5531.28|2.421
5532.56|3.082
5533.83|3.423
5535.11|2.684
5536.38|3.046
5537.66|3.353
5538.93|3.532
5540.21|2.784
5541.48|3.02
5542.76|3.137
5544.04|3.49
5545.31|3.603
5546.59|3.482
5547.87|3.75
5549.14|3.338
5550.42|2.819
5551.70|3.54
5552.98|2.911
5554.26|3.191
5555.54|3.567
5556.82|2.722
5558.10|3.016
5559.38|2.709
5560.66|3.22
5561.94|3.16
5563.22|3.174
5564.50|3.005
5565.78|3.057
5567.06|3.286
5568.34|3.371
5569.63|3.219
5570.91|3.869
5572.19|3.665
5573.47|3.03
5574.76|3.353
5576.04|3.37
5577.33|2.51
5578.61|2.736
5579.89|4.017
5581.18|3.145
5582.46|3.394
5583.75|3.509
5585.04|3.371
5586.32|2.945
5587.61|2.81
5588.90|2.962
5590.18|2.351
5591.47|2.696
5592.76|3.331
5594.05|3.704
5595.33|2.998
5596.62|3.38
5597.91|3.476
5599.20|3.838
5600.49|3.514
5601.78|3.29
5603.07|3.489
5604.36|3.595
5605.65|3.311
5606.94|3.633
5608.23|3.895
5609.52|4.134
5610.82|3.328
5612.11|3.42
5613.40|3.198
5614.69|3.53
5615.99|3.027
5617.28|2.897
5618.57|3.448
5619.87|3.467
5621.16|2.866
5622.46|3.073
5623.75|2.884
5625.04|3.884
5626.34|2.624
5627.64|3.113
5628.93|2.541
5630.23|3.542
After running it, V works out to 0.08 mag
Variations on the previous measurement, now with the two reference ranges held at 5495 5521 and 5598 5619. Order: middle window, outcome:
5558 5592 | 0.058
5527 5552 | -0.002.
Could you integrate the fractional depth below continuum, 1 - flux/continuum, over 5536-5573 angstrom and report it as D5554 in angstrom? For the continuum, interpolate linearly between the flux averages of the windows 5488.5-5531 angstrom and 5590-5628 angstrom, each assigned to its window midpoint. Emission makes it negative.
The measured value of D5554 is -1.0 angstrom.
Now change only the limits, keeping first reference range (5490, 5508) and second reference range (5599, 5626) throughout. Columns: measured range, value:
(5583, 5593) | 1.0 angstrom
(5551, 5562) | 0.3 angstrom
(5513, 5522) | 0.5 angstrom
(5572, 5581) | 0.2 angstrom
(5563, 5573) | -0.3 angstrom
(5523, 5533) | 0.4 angstrom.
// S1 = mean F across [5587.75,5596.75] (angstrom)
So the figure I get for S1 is 3.03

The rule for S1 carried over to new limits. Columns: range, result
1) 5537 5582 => 3.23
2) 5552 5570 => 3.12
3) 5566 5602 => 3.25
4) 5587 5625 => 3.31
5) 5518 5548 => 3.19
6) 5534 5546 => 3.19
